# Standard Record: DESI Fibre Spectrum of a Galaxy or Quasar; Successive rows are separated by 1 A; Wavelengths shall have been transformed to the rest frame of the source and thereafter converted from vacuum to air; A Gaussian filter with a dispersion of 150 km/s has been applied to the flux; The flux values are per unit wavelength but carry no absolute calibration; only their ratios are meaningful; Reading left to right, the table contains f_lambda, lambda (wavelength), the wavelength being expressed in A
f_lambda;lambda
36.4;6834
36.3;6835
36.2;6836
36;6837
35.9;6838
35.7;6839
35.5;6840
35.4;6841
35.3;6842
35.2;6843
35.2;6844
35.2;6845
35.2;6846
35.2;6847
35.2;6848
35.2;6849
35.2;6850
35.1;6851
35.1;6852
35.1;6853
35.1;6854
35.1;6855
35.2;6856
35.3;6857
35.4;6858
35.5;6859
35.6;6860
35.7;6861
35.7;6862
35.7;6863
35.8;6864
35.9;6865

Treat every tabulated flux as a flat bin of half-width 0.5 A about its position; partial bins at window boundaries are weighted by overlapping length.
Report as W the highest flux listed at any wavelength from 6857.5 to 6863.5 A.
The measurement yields 35.7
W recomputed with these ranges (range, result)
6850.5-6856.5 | 35.2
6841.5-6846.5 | 35.3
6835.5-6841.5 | 36.2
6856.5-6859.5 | 35.5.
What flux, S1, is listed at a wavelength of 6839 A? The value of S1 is 35.7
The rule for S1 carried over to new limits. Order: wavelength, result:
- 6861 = 35.7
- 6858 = 35.4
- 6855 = 35.1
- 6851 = 35.1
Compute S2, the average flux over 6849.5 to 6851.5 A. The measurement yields 35.2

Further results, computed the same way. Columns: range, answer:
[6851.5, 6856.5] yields 35.1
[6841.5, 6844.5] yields 35.2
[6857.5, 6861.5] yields 35.6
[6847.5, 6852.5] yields 35.2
